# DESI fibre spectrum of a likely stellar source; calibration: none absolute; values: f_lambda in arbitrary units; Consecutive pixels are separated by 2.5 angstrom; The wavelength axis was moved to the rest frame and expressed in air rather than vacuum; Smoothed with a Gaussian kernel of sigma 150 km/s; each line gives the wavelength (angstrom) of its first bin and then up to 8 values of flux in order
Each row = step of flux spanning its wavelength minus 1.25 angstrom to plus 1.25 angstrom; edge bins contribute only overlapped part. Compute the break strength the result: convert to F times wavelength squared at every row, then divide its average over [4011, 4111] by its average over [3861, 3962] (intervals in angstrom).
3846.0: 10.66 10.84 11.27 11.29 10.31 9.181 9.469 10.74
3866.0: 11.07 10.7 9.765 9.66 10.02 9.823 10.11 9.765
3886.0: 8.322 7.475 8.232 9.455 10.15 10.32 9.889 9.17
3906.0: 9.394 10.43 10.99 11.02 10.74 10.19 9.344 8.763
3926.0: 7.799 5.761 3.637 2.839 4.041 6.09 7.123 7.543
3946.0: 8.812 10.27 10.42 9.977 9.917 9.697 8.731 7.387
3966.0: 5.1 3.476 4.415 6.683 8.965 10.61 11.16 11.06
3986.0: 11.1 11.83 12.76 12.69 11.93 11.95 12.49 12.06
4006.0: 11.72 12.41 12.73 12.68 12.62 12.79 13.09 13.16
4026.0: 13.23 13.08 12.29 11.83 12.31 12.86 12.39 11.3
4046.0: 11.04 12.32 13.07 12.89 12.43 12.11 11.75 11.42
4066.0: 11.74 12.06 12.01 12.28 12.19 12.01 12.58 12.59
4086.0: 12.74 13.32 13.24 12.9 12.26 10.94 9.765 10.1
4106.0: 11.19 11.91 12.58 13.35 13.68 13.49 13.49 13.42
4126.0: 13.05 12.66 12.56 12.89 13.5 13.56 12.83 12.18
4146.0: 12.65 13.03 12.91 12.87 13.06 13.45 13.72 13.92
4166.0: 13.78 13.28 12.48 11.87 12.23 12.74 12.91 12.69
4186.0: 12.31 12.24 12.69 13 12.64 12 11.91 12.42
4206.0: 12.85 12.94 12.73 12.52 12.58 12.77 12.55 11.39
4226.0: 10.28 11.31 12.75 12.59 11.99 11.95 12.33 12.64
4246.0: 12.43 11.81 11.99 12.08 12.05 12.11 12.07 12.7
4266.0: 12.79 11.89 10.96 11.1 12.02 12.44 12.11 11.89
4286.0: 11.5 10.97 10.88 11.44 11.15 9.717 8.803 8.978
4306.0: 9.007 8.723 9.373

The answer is 1.47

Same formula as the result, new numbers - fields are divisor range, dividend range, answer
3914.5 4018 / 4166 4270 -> 1.50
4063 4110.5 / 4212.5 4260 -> 1.09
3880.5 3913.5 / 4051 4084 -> 1.39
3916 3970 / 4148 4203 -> 1.90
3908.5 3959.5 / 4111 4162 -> 1.75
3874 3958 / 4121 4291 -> 1.64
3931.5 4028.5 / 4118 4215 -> 1.42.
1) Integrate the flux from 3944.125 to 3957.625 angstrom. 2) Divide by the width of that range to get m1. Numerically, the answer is 9.77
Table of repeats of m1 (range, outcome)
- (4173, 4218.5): 12.5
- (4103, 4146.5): 12.8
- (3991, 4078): 12.3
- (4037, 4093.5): 12.3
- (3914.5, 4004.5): 8.81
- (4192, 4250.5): 12.3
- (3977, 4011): 11.8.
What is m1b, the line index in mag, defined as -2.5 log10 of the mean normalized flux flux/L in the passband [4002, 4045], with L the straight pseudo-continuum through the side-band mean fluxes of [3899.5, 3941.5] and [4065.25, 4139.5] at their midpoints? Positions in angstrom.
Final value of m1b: -0.18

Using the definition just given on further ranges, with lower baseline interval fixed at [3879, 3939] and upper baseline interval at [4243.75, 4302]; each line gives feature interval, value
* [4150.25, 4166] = -0.246 mag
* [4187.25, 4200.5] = -0.141 mag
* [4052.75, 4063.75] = -0.232 mag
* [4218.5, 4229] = -0.032 mag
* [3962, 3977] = 0.447 mag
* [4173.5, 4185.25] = -0.159 mag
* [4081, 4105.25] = -0.187 mag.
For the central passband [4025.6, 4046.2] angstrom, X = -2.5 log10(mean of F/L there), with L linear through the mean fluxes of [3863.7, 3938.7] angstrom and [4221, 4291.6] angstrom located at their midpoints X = -0.22 mag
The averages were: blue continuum 8.9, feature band 12.3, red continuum 11.9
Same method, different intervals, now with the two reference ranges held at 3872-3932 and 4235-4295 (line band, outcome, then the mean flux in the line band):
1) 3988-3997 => -0.24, 12.4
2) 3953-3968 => 0.18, 8.14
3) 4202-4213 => -0.11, 12.7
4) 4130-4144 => -0.18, 13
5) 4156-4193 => -0.15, 12.9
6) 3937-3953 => 0.14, 8.38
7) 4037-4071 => -0.17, 12.1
